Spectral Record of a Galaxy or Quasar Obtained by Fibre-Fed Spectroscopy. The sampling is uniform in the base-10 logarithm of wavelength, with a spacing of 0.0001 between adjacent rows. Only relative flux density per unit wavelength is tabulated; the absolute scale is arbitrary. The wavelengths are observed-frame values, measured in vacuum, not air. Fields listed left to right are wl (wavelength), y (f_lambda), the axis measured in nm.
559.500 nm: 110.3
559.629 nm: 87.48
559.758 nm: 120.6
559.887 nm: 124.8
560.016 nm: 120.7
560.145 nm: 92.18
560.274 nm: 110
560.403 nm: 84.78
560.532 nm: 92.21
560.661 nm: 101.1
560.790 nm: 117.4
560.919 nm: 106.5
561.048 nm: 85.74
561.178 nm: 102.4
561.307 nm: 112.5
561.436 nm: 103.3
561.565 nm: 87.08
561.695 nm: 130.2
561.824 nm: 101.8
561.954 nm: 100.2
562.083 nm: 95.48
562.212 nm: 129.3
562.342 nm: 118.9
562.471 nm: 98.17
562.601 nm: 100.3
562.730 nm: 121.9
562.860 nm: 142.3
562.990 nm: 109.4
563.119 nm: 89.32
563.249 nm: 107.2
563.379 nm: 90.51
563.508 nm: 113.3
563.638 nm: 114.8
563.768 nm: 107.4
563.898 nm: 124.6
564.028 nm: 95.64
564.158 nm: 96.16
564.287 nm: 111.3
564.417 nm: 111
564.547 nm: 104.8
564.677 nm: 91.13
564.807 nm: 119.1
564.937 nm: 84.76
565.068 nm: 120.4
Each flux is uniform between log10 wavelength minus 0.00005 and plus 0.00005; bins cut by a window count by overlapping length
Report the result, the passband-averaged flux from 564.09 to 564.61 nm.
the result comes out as 106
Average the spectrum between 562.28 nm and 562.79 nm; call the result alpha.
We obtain 110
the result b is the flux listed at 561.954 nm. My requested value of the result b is 100.2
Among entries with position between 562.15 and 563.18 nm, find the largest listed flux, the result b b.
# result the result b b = 142.3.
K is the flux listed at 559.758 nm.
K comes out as 120.6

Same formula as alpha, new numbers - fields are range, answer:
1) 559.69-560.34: 113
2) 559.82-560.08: 123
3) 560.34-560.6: 88.7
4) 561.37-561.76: 107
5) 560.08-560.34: 101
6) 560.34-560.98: 100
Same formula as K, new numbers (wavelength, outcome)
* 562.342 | 118.9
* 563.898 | 124.6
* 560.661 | 101.1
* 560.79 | 117.4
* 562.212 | 129.3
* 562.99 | 109.4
